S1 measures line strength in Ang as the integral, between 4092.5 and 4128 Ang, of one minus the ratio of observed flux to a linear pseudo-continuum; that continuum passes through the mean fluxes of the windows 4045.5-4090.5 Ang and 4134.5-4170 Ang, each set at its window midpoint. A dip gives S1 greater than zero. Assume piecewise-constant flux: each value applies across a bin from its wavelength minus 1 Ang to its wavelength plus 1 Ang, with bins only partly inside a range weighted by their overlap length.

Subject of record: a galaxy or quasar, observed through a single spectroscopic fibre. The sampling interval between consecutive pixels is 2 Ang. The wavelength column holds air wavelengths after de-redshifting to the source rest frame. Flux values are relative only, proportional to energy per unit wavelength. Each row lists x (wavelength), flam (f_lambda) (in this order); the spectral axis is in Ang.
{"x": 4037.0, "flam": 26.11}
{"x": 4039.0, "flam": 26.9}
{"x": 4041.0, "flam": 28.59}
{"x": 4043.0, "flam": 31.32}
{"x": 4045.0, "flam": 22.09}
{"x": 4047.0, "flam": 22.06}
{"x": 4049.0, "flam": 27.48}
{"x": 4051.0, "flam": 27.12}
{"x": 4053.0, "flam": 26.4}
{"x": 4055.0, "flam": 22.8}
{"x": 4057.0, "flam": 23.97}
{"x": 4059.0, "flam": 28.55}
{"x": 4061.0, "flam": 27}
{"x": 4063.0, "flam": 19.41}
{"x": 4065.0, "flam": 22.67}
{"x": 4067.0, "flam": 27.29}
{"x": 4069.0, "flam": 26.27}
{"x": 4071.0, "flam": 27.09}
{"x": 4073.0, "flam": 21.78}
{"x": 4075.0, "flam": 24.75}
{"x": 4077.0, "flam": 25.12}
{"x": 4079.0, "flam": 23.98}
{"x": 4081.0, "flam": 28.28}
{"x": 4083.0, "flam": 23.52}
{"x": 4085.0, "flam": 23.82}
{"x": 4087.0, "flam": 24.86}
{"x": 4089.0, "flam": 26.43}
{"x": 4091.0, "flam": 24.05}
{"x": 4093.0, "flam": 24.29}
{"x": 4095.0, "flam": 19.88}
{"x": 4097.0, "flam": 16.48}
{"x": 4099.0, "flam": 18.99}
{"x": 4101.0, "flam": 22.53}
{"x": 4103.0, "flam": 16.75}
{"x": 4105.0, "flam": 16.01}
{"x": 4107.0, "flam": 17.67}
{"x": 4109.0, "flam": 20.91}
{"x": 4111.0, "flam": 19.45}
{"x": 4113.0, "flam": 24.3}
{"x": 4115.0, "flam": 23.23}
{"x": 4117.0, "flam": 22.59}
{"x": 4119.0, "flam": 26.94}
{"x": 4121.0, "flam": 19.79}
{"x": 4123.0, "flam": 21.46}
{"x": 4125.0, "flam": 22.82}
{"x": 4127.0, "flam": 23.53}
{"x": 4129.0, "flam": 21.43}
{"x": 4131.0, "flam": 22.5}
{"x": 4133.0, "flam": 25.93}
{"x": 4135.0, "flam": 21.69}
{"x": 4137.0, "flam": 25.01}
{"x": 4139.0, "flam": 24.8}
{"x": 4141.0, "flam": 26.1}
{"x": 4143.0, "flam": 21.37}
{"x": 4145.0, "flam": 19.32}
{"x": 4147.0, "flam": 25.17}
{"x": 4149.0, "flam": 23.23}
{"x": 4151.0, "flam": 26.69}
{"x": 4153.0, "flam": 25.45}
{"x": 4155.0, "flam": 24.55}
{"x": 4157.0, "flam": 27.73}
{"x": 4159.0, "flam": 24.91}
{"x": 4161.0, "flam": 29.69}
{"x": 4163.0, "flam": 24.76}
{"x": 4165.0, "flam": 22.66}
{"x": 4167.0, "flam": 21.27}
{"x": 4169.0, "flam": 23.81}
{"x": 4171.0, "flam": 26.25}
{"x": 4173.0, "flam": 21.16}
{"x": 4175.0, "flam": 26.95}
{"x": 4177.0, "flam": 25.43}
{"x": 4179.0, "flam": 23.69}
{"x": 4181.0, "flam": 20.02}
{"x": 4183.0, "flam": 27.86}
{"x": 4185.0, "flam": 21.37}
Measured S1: 5.4 Ang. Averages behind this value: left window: 25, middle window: 20.9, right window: 24.4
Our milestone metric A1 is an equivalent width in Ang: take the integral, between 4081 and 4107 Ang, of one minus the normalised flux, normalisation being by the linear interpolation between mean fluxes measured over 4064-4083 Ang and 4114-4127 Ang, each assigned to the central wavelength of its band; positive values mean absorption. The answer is 2.8 Ang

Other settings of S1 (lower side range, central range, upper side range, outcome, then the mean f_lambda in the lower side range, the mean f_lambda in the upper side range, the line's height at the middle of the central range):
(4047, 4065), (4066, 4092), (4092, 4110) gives -3.67 Ang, 25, 19.3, 22.1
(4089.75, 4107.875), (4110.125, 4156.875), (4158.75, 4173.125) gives -2.69 Ang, 19.7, 24.5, 22.2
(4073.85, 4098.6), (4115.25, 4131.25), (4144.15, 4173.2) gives 0.96 Ang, 23.7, 24.6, 24.1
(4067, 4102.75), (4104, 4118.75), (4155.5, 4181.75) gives 1.85 Ang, 23.6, 24.5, 23.9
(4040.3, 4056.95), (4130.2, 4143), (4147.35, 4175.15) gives 0.48 Ang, 25.8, 24.9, 25.1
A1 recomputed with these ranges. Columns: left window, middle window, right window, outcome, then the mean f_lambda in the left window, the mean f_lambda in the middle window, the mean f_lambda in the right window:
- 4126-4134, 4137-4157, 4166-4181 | -0.7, 23.3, 24.3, 23.8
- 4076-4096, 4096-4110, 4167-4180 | 3.4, 24.4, 18.5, 24.3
